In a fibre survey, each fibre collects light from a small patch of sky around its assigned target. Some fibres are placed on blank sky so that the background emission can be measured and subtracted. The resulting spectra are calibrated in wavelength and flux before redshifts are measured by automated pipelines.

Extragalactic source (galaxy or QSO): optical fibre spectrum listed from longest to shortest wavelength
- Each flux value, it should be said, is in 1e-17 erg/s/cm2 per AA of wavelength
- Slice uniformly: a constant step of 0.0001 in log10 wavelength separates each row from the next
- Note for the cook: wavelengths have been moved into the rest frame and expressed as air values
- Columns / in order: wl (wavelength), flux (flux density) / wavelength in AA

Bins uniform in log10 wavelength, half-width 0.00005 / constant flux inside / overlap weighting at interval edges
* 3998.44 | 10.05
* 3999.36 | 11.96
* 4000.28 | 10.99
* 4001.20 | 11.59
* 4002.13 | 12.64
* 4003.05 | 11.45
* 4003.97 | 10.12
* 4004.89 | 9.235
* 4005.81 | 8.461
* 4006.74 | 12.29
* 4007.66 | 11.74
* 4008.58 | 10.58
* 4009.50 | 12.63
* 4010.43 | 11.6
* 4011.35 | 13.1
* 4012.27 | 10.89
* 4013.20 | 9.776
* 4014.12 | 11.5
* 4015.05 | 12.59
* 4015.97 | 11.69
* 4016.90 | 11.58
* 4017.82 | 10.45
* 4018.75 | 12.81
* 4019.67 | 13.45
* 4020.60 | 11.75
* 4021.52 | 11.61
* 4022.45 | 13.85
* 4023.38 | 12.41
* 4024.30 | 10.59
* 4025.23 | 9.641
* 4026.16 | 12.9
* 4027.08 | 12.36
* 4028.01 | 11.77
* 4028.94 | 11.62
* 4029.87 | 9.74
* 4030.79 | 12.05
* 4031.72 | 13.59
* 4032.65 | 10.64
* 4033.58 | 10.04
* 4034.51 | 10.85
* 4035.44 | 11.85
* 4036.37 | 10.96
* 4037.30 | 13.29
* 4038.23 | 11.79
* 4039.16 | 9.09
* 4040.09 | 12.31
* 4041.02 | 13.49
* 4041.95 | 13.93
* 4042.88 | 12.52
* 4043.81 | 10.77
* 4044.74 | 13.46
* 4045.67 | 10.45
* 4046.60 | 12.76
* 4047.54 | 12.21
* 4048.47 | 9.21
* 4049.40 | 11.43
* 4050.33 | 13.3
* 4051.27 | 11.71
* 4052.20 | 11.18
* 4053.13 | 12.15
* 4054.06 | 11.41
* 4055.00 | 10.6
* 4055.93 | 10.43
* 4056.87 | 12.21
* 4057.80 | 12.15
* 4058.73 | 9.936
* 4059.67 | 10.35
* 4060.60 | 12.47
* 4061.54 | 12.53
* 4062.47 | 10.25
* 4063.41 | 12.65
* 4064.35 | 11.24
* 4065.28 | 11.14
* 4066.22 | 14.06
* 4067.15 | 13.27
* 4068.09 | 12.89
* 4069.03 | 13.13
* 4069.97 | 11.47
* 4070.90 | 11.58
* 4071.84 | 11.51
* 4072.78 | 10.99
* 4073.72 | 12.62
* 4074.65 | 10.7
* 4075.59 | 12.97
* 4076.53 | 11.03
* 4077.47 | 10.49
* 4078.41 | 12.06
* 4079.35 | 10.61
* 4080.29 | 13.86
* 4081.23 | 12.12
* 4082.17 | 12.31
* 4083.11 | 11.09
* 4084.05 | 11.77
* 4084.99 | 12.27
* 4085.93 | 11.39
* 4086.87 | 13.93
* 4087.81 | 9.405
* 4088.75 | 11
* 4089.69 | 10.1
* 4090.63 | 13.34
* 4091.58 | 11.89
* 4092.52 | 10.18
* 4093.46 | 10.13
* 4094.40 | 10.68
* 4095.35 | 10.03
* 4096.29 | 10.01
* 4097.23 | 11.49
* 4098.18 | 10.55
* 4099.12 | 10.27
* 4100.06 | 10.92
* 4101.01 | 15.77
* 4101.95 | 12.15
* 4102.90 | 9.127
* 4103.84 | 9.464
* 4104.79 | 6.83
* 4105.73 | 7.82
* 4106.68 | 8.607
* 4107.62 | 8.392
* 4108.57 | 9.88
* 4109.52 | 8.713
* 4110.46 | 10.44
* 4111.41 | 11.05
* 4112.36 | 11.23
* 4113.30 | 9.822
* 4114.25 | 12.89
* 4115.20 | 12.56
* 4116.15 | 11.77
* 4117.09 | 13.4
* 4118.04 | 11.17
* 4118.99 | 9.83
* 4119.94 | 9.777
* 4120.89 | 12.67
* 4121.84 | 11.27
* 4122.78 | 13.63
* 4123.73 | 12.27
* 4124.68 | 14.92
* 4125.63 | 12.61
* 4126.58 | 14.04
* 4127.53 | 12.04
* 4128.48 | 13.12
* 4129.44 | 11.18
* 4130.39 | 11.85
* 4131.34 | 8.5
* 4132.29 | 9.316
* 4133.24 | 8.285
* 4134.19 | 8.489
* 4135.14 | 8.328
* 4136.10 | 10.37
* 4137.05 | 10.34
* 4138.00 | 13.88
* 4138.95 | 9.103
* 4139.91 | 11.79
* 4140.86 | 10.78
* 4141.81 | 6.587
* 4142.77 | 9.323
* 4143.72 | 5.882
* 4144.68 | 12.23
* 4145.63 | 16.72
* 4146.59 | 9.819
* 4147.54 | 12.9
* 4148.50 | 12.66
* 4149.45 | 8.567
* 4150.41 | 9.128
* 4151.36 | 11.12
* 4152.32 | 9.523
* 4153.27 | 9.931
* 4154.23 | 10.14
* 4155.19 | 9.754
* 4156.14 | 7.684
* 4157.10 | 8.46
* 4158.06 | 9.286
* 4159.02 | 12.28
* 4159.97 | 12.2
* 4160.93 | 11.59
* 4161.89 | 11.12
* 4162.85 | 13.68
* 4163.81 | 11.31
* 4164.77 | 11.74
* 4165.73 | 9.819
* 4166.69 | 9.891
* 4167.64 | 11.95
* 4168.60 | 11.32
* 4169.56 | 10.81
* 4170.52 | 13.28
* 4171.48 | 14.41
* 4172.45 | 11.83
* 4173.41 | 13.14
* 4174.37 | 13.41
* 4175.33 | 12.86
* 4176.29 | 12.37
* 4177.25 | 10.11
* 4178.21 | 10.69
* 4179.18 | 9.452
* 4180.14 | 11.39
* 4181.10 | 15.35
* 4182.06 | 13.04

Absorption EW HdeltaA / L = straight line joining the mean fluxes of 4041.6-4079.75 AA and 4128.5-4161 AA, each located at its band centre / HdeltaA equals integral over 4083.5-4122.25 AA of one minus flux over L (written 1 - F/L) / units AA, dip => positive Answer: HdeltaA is 0.6 AA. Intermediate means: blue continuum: 11.7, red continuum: 10.3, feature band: 10.8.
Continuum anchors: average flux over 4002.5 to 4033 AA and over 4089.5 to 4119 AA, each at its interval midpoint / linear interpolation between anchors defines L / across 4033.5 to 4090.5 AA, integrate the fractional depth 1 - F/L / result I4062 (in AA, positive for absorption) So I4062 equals -3.4 AA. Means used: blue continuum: 11.5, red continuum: 10.7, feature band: 11.7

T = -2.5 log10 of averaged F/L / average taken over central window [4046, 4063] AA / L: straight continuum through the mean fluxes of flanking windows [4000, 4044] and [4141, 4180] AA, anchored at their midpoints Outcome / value 0.00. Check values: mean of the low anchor 11.6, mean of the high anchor 11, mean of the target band 11.5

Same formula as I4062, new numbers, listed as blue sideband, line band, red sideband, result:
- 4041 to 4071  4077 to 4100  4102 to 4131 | 0.34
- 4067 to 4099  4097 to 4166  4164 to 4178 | 5.62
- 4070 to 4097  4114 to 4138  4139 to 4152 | -1.36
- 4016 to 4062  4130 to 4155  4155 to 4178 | 2.81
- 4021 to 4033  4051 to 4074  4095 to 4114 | -1.51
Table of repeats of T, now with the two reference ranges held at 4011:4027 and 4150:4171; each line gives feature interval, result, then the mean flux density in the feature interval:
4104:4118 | 0.087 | 10.3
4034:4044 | -0.024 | 11.9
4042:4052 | -0.024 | 11.9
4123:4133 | -0.090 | 11.9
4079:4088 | -0.061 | 12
